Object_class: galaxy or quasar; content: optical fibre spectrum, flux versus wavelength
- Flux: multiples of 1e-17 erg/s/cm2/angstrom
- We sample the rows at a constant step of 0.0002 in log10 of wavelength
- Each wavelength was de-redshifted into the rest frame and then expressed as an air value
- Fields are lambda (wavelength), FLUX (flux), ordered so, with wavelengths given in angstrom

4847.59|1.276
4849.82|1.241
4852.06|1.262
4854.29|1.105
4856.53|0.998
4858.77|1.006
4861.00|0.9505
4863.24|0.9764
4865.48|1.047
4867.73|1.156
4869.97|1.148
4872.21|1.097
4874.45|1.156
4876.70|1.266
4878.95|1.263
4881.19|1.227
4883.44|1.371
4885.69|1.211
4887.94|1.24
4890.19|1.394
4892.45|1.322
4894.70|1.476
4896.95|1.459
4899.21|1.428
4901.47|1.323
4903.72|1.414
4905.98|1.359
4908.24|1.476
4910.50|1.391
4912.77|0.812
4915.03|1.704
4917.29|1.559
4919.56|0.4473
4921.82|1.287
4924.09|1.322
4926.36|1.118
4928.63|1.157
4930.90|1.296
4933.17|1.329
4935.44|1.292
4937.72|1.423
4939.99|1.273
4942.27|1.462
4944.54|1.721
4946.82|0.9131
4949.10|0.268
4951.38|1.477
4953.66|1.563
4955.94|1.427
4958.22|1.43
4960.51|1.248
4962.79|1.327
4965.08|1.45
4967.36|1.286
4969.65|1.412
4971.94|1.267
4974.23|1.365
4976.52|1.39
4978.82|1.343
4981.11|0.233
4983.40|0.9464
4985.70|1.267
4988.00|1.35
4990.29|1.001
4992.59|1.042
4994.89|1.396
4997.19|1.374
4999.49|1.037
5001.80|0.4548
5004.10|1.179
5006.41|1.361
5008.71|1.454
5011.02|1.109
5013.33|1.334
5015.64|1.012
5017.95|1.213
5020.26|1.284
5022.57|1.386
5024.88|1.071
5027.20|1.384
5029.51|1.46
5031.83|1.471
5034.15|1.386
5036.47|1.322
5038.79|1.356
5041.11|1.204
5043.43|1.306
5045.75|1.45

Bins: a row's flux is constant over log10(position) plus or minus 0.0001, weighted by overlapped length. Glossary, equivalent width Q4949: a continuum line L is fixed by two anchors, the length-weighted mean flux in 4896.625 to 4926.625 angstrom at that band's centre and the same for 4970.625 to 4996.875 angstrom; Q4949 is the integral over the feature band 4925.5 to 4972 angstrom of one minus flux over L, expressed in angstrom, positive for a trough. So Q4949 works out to -2.8 angstrom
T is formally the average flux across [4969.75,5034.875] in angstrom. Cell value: 1.2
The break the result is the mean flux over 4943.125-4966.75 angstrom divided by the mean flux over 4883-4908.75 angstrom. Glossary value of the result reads 0.94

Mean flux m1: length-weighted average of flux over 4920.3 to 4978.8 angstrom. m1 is 1.3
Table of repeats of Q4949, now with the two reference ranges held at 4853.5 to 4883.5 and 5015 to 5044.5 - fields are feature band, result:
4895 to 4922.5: -3.48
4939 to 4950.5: 0.67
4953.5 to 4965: -1.59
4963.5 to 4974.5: -1.09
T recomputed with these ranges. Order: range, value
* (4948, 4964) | 1.25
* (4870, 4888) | 1.22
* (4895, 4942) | 1.3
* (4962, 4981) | 1.29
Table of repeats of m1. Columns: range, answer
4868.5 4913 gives 1.3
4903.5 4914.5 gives 1.3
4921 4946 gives 1.33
